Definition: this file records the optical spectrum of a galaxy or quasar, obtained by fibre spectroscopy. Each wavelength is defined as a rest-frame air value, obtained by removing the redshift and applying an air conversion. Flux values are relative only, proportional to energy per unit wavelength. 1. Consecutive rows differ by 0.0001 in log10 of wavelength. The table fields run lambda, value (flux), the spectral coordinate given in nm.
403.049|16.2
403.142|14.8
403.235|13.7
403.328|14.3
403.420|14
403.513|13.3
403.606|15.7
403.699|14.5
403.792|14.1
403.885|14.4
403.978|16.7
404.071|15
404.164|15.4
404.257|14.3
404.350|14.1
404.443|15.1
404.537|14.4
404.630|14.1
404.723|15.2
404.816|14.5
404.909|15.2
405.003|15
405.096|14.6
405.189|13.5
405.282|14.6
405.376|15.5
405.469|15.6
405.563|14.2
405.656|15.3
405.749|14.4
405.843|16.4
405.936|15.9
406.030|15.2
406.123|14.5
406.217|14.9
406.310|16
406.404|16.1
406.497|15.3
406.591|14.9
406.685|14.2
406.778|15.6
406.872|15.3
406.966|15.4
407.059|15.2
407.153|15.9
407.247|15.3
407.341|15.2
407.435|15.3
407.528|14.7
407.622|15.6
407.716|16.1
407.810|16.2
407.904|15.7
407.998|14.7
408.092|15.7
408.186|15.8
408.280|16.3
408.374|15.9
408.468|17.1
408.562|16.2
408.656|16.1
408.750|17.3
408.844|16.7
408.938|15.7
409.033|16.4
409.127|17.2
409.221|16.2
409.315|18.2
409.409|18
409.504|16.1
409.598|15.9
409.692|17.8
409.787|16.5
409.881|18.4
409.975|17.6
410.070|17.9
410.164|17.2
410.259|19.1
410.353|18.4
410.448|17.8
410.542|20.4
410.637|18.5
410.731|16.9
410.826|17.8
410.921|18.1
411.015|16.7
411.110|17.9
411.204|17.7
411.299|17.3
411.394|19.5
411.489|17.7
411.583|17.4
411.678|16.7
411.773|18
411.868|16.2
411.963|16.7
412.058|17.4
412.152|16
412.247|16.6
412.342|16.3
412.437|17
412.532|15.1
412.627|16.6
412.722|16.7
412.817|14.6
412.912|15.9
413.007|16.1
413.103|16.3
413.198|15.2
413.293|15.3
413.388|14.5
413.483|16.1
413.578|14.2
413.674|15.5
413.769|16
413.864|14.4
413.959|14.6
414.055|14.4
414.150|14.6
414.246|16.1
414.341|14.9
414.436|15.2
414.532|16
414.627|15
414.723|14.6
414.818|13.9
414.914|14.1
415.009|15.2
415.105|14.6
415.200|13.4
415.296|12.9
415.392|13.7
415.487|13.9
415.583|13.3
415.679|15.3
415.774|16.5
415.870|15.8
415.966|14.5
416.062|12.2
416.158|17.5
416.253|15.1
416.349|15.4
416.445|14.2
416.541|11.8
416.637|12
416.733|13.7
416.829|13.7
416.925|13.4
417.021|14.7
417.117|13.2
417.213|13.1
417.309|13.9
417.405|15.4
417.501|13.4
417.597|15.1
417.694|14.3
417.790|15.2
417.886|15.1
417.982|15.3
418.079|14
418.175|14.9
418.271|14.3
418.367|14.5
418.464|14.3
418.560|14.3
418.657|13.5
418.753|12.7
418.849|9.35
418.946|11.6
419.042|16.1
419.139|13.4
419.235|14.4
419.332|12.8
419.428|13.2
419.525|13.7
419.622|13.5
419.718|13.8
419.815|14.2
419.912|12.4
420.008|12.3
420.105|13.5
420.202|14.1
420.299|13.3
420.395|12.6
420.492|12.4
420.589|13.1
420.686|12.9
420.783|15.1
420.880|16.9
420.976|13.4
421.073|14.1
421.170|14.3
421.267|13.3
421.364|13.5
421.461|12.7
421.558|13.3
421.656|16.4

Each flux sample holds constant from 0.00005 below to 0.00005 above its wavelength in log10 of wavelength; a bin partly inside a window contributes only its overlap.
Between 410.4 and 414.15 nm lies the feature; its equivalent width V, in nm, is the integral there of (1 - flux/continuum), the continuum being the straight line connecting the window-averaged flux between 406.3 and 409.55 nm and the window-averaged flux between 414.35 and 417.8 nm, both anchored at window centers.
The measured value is -0.364 nm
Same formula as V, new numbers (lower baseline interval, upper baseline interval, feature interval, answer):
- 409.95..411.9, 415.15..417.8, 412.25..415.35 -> 0.148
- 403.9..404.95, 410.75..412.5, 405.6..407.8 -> 0.041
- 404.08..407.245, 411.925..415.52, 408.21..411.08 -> -0.404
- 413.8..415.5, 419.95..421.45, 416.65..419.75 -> 0.037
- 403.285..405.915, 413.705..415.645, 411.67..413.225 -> -0.183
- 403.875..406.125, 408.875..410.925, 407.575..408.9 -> 0.044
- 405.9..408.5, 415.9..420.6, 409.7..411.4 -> -0.338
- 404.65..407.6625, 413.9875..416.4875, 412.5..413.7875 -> -0.067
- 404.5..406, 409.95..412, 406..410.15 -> 0.069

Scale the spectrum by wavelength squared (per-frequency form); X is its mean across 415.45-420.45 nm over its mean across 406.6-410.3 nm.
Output 0.9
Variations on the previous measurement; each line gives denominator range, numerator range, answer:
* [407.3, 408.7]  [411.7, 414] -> 1.03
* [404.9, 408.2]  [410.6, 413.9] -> 1.12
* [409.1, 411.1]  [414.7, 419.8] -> 0.82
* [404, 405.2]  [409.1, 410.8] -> 1.23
